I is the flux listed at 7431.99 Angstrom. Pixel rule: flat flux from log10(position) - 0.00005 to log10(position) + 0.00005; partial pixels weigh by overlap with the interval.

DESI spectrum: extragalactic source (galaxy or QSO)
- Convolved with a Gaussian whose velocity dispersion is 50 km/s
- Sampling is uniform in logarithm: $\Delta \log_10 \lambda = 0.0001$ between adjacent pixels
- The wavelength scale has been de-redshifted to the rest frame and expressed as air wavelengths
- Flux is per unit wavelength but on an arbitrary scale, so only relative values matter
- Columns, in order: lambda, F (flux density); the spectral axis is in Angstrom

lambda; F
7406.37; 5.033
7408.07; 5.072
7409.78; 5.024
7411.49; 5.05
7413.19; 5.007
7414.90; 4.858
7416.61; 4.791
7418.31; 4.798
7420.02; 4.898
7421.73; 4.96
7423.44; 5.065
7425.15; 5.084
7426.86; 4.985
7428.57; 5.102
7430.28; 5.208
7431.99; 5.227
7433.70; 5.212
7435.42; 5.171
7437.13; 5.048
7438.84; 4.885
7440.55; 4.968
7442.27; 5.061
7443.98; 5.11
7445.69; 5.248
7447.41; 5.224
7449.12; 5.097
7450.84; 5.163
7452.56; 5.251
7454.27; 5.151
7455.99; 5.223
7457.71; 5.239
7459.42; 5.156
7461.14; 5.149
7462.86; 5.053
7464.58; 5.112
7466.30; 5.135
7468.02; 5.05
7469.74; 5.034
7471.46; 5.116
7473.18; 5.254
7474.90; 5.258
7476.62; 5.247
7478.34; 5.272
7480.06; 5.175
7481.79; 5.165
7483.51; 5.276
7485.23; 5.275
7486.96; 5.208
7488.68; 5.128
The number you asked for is 5.227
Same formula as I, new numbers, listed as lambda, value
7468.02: 5.05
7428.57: 5.102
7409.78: 5.024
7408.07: 5.072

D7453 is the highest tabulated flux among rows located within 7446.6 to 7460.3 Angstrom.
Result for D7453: 5.251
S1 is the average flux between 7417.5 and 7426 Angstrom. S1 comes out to 4.96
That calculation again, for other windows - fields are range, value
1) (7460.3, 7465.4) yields 5.1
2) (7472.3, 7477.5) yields 5.26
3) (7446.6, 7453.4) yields 5.18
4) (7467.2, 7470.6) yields 5.04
